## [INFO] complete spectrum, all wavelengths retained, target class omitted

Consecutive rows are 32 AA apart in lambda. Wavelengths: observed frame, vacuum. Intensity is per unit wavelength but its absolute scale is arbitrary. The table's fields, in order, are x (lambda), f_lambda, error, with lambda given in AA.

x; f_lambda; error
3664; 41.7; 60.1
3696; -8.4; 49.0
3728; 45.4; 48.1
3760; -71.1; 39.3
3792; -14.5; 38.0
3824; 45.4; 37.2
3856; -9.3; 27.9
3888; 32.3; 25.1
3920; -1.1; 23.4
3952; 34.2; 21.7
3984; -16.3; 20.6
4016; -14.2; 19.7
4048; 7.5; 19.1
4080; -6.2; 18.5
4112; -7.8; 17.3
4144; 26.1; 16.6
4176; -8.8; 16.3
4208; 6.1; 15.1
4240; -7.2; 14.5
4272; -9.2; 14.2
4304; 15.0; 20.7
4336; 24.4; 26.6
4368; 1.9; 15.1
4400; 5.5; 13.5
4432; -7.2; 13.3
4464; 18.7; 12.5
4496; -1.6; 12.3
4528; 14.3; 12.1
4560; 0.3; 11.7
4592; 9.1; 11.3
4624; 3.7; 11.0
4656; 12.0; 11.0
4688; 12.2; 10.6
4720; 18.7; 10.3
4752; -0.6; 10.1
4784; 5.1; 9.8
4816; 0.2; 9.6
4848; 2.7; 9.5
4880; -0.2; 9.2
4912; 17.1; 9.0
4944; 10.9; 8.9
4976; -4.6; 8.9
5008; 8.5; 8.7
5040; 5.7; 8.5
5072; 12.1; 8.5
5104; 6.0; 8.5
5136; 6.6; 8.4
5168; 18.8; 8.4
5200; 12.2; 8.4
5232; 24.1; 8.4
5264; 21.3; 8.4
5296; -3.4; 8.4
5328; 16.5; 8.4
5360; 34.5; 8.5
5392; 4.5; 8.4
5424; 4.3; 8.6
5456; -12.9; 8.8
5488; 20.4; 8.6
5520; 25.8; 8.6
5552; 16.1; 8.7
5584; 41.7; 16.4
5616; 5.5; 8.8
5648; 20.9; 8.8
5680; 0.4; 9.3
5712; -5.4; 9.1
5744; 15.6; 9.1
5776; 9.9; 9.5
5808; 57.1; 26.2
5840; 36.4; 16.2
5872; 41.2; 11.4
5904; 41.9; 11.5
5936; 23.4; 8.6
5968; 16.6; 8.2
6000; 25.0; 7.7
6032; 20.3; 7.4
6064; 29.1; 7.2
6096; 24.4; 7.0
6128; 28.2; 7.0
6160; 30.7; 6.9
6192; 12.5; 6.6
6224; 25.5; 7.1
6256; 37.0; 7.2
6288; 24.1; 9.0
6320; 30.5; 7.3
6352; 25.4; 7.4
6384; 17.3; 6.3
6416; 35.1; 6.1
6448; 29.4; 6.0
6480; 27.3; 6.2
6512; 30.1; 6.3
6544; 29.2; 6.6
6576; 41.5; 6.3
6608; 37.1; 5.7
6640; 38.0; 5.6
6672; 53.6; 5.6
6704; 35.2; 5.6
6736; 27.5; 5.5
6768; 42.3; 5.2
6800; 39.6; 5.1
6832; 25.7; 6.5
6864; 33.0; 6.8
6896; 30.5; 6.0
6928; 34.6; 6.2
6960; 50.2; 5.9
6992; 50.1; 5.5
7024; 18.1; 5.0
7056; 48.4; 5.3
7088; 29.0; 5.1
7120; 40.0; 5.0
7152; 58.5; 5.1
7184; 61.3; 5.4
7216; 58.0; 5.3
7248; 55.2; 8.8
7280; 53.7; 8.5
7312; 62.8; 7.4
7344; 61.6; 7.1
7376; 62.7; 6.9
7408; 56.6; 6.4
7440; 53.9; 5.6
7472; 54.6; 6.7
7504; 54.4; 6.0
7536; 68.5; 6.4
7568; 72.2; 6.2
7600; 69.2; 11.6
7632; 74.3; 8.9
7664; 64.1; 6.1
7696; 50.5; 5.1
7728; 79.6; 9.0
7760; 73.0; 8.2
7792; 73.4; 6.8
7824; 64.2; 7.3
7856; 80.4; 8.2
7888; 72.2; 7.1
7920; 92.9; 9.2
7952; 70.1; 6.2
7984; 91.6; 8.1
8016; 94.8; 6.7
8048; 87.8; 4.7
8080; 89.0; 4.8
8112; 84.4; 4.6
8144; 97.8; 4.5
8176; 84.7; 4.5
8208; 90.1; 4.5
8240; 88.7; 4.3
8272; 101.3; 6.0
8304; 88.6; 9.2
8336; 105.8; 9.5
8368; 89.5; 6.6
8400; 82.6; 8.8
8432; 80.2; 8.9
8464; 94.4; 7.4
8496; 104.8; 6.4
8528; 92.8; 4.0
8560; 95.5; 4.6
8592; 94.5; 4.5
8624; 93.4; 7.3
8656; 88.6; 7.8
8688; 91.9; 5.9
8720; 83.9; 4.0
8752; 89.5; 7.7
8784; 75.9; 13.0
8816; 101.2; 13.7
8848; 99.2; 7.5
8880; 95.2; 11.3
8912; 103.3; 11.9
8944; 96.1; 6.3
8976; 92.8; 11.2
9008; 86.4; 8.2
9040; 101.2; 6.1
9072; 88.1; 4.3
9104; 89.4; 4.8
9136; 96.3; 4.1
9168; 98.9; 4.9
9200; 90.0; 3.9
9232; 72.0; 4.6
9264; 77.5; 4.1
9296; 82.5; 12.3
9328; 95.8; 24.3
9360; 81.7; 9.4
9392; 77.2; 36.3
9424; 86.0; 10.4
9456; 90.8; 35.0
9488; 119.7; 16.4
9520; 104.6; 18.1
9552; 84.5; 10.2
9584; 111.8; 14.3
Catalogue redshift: 0.787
